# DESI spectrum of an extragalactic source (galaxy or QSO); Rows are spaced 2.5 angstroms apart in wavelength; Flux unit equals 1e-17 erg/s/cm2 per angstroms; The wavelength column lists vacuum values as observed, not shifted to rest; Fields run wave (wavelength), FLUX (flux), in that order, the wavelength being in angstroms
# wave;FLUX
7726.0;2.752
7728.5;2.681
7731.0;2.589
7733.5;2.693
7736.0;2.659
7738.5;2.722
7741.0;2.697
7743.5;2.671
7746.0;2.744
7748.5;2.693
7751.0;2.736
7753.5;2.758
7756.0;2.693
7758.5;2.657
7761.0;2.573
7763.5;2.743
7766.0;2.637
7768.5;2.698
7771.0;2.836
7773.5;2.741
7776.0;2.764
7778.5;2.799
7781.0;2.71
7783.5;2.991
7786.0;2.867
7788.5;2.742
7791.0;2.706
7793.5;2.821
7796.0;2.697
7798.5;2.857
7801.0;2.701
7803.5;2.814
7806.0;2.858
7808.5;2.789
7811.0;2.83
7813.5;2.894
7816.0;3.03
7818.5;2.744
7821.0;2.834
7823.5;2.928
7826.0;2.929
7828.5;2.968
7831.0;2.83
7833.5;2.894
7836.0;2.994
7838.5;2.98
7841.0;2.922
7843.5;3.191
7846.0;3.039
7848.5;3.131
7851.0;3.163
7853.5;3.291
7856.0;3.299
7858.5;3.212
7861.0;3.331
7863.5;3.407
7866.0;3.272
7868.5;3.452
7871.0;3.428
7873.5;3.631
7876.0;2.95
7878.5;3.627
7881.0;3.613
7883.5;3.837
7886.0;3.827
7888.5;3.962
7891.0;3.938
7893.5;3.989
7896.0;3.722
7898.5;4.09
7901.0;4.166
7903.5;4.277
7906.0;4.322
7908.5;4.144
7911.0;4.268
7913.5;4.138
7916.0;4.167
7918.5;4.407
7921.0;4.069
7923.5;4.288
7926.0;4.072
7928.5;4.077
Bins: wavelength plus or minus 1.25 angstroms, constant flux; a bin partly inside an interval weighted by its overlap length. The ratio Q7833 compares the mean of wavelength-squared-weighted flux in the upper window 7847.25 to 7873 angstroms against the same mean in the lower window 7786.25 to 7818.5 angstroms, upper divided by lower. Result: 1.2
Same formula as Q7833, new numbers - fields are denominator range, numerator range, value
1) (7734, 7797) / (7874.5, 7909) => 1.47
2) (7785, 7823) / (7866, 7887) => 1.28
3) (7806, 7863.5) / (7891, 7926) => 1.40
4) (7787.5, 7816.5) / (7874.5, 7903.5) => 1.39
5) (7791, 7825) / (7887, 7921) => 1.49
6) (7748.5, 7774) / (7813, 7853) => 1.12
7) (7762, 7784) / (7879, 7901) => 1.45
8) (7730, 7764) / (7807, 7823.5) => 1.08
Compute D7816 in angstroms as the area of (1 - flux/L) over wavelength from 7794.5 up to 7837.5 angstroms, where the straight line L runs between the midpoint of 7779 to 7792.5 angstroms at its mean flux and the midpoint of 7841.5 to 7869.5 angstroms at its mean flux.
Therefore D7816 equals 1.9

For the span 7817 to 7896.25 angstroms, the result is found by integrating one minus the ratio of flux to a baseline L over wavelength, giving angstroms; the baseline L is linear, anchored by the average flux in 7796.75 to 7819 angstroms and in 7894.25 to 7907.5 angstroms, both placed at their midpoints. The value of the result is 5.0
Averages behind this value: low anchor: 2.84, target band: 3.29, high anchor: 4.11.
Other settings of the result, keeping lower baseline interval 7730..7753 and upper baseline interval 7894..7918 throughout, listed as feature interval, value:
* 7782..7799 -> 1.72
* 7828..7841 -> 2.16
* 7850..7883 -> 3.71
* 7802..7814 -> 1.65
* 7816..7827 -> 1.69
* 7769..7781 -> 0.87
